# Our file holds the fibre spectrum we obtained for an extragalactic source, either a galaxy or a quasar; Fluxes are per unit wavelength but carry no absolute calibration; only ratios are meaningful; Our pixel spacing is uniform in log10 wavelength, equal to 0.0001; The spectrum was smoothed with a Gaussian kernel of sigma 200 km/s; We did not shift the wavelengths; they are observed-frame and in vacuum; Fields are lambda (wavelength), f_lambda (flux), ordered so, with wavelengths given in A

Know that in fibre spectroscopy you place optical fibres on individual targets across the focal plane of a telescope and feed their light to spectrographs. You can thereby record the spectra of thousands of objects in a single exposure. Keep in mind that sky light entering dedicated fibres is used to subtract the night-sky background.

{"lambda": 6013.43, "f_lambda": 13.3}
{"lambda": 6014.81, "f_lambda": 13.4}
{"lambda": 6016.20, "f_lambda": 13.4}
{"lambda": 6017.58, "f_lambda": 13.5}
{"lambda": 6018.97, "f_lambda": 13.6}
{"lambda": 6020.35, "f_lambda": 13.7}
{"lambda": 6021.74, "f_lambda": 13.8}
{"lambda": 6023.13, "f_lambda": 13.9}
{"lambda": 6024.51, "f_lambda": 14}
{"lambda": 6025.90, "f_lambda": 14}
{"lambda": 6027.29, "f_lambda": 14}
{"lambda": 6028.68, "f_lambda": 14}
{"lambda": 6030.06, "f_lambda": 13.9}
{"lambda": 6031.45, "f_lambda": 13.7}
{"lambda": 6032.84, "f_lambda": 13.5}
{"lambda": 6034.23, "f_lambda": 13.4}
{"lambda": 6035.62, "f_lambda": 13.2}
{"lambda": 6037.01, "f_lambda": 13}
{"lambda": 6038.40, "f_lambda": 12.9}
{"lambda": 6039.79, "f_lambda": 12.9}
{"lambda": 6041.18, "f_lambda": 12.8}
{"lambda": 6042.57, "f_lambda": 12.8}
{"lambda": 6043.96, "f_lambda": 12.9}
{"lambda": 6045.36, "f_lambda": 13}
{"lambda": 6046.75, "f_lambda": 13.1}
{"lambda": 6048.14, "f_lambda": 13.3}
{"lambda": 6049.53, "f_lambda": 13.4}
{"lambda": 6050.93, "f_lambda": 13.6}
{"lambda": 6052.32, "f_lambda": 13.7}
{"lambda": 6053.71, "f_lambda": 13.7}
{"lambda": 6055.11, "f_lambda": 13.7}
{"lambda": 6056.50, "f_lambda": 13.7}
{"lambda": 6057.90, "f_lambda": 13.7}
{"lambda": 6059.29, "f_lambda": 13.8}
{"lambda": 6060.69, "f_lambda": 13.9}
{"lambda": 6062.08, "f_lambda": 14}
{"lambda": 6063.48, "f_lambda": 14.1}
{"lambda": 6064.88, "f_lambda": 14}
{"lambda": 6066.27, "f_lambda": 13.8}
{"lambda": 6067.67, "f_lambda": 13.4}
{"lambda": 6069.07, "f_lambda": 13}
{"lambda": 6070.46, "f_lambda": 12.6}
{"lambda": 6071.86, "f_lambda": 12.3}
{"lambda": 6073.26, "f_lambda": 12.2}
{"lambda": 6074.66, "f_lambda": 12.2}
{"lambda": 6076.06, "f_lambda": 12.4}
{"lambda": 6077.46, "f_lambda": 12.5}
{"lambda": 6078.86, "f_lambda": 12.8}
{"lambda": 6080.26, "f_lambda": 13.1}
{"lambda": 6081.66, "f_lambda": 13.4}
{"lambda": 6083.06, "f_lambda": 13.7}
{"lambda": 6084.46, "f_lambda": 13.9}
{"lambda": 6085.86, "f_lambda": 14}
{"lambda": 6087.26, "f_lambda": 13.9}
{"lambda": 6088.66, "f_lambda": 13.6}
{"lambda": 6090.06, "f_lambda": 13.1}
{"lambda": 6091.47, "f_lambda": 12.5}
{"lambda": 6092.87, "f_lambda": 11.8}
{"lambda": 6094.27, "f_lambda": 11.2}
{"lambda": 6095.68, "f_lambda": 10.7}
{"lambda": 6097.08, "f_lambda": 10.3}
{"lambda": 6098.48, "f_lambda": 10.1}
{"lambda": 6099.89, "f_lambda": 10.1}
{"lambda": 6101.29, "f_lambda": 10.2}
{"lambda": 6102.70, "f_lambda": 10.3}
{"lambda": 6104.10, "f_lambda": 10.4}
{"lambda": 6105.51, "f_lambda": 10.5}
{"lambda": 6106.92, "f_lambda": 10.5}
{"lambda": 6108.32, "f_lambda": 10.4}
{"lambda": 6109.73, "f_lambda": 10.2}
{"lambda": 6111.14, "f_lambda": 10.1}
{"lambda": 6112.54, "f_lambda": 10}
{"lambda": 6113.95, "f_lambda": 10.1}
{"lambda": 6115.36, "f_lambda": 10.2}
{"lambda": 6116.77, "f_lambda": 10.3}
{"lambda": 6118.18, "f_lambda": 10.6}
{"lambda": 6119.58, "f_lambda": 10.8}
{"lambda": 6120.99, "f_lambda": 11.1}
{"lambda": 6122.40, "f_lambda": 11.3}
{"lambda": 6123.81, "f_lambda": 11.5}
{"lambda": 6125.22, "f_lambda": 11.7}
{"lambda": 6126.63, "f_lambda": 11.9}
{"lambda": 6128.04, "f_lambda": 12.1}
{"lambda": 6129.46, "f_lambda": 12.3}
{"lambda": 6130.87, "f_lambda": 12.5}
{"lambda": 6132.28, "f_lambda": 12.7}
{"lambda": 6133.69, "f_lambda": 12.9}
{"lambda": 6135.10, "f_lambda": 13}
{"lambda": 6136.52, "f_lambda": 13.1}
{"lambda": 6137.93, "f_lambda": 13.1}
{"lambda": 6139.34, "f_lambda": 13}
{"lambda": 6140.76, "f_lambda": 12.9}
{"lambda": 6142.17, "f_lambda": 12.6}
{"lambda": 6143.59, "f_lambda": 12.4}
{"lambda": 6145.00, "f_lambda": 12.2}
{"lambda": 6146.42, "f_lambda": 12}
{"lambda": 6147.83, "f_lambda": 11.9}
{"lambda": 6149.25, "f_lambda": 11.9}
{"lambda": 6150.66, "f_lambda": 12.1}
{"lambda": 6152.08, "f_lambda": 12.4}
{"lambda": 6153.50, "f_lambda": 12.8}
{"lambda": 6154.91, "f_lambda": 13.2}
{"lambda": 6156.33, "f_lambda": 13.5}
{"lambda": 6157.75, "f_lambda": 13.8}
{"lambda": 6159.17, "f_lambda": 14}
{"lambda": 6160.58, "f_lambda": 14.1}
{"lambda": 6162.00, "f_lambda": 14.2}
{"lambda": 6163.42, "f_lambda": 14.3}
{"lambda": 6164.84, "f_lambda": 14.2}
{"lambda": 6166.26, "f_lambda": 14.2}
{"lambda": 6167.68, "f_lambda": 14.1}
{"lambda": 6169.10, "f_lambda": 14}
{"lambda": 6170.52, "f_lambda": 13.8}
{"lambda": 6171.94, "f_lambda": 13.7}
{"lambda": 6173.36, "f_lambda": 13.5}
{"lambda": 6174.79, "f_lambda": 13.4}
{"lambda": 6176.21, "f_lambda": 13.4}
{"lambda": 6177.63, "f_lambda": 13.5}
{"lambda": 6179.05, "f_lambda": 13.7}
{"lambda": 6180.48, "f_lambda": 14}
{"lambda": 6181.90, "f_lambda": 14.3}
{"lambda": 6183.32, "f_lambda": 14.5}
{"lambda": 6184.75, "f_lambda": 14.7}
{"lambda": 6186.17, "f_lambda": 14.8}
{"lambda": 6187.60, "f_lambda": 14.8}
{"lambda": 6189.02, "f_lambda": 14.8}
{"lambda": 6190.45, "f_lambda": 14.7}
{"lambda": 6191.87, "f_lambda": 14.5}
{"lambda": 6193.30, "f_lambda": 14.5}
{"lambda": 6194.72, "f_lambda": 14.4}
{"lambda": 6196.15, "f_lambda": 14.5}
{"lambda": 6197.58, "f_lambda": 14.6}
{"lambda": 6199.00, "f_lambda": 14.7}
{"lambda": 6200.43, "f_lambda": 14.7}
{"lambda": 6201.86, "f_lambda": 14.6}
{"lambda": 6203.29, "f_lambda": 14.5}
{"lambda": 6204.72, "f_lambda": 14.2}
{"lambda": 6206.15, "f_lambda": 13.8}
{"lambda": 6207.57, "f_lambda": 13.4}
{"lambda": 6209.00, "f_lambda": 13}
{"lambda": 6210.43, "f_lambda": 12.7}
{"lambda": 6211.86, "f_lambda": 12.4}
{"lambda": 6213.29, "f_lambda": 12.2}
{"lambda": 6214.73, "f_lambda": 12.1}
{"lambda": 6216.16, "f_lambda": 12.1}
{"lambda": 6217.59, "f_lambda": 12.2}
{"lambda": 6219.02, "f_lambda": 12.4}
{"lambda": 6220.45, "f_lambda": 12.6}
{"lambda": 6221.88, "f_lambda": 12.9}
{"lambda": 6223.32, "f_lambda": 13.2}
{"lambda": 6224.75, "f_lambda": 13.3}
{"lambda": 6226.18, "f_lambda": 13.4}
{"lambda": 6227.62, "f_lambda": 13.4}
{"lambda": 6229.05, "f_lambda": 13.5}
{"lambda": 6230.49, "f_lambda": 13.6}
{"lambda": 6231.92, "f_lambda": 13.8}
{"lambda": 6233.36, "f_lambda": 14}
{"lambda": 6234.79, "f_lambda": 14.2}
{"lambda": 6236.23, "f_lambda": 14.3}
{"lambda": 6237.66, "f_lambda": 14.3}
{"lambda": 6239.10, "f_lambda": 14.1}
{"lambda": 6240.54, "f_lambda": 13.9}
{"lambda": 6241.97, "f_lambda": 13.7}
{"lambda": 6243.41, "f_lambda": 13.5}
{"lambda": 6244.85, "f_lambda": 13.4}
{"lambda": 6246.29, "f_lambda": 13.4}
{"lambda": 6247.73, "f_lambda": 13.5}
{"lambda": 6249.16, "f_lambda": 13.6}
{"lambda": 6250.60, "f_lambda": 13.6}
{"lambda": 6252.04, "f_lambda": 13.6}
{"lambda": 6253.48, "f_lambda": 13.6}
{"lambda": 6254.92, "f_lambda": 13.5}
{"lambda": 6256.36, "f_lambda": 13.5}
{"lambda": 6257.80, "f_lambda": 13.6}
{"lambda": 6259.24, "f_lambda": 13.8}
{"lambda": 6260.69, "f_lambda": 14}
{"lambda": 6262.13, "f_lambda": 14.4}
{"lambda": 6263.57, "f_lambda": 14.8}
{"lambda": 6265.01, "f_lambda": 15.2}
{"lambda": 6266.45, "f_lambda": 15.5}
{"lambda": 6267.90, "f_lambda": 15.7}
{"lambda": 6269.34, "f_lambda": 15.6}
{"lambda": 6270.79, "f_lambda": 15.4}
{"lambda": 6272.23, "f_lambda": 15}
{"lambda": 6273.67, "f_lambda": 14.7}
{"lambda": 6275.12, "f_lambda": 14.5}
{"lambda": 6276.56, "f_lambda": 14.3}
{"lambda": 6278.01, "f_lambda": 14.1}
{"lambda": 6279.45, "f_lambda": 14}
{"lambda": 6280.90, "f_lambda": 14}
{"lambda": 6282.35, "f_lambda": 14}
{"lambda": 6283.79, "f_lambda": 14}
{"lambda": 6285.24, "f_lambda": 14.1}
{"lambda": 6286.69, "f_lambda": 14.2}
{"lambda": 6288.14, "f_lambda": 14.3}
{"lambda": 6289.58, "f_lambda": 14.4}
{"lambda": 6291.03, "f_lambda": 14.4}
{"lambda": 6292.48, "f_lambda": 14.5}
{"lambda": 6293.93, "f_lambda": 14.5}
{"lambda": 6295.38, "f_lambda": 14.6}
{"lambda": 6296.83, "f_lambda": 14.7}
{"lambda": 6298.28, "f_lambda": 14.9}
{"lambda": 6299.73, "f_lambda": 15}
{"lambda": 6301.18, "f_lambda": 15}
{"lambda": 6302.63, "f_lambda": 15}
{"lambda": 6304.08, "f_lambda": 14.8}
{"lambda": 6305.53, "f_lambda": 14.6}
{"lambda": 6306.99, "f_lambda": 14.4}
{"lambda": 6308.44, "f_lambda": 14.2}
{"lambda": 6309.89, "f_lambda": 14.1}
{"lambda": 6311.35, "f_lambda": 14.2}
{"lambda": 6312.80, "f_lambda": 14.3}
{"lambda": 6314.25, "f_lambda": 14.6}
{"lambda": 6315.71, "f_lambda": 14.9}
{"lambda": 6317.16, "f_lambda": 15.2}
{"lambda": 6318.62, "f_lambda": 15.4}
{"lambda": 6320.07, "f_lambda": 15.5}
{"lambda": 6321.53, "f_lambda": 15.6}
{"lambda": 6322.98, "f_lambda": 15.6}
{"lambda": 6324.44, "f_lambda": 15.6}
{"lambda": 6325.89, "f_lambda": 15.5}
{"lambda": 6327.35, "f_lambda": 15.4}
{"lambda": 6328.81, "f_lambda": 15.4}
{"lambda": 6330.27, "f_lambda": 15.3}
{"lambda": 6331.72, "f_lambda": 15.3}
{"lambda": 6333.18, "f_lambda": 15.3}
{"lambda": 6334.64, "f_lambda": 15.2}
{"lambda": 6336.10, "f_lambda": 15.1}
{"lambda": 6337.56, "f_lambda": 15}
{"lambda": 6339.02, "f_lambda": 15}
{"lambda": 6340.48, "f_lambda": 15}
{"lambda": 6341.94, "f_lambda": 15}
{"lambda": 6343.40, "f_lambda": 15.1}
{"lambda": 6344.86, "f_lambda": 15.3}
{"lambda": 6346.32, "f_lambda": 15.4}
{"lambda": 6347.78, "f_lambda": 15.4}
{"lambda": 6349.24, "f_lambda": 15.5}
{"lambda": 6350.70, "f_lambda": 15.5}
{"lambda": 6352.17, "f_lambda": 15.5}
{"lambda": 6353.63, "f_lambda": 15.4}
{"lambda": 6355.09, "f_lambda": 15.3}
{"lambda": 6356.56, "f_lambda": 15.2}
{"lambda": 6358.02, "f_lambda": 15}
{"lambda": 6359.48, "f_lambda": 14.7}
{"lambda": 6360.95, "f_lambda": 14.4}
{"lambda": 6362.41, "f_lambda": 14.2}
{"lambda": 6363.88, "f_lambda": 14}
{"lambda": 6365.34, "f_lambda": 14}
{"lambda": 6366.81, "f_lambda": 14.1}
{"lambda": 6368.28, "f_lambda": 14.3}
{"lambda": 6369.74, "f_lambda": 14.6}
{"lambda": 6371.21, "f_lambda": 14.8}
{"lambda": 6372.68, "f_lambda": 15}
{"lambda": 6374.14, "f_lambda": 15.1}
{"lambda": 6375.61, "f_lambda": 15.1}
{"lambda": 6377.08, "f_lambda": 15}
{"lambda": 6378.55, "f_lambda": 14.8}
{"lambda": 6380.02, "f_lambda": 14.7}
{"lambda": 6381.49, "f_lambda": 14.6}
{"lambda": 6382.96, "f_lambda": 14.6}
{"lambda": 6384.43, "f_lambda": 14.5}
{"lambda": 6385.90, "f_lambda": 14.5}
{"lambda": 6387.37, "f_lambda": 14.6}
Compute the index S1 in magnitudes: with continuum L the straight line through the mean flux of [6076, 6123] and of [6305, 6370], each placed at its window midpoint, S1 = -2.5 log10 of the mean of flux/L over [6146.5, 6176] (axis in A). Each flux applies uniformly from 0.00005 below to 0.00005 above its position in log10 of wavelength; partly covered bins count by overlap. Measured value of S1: -0.09 mag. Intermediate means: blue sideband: 11.5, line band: 13.4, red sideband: 15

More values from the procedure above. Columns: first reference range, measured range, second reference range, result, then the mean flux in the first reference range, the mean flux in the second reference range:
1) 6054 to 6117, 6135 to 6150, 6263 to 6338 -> 0.029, 12.2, 14.8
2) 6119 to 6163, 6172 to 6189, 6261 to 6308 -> -0.074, 12.6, 14.6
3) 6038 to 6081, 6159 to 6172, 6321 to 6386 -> -0.018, 13.2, 15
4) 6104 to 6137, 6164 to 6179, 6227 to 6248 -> -0.119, 11.3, 13.8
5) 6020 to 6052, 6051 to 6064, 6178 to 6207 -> -0.019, 13.4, 14.5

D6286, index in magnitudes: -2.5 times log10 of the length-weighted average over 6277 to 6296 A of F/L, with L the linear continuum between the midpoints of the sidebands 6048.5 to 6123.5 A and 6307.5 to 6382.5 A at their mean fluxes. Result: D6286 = 0.01 mag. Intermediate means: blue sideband 12.2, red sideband 15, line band 14.2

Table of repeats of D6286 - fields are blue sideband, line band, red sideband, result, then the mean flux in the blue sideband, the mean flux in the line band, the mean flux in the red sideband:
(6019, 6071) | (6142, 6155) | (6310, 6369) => 0.144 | 13.5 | 12.3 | 15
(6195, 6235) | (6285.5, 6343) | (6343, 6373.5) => -0.033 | 13.4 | 14.9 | 14.9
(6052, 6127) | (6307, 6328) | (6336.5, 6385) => -0.041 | 12.1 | 15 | 14.9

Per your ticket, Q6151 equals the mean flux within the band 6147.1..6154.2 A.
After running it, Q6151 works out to 12.2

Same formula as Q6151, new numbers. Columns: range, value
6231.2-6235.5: 14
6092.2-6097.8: 11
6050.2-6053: 13.6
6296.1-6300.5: 14.9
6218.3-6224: 12.8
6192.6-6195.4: 14.5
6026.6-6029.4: 14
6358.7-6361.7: 14.6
